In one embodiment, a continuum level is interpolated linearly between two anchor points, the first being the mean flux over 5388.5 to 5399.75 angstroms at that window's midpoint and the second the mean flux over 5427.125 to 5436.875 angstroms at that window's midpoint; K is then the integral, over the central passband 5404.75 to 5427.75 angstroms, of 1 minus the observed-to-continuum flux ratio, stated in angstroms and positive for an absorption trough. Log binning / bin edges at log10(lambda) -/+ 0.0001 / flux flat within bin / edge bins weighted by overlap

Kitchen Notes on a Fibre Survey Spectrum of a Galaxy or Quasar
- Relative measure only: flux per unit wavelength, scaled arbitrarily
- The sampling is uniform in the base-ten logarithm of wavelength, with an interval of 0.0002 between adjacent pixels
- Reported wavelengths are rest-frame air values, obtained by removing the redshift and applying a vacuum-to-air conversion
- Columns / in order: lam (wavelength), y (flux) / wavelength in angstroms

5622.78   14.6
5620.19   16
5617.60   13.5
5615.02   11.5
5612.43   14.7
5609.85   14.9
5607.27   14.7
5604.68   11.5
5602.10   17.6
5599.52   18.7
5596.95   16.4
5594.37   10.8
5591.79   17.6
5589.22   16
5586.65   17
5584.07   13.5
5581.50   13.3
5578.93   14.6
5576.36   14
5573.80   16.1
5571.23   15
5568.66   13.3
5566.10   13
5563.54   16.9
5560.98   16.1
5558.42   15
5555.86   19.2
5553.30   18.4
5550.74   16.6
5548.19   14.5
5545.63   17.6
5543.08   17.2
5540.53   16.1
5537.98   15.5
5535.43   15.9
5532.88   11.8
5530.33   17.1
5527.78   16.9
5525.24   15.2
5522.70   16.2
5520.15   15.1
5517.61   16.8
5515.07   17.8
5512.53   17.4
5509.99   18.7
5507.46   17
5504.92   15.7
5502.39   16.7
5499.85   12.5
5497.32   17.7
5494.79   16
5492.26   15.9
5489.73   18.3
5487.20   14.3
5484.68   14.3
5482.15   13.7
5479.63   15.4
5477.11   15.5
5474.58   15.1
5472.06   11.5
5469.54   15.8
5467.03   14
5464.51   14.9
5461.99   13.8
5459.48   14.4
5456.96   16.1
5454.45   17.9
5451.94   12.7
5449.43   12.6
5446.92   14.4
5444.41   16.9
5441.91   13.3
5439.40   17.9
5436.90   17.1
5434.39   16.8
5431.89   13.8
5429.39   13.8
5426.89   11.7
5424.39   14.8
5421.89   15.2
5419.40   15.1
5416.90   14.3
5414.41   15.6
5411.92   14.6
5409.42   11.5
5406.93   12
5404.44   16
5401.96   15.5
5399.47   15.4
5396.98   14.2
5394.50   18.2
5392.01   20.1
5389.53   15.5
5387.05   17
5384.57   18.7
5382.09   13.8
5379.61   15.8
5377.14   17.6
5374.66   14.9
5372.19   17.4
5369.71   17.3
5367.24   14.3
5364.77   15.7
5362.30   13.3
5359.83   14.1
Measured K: 2.37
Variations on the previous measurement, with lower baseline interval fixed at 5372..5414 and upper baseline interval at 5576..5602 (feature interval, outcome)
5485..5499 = -0.6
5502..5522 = -1.8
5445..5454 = 1.0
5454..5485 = 1.7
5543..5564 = -1.9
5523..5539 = 0.0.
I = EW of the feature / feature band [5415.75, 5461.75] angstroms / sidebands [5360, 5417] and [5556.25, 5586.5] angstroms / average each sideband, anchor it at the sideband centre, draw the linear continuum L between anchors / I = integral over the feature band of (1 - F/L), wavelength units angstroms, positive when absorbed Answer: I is 1.42 angstroms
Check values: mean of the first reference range 15.6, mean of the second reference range 14.8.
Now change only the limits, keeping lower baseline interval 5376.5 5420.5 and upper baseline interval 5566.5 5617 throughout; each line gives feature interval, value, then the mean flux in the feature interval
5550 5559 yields -1.6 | 17.5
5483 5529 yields -3.4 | 16.2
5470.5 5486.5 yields 1.0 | 14.3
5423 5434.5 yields 1.1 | 13.9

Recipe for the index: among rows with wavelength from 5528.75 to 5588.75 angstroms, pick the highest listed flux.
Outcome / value 19.2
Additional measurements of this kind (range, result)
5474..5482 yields 15.5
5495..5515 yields 18.7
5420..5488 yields 17.9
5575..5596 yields 17.6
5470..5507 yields 18.3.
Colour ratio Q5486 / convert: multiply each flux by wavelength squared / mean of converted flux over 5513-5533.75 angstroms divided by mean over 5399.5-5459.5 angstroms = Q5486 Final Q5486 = 1.12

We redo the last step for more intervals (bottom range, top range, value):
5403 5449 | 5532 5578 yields 1.12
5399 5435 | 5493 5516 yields 1.19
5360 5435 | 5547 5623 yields 1.06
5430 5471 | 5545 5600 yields 1.08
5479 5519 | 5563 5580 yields 0.93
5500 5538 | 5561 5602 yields 0.96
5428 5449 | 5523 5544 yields 1.06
